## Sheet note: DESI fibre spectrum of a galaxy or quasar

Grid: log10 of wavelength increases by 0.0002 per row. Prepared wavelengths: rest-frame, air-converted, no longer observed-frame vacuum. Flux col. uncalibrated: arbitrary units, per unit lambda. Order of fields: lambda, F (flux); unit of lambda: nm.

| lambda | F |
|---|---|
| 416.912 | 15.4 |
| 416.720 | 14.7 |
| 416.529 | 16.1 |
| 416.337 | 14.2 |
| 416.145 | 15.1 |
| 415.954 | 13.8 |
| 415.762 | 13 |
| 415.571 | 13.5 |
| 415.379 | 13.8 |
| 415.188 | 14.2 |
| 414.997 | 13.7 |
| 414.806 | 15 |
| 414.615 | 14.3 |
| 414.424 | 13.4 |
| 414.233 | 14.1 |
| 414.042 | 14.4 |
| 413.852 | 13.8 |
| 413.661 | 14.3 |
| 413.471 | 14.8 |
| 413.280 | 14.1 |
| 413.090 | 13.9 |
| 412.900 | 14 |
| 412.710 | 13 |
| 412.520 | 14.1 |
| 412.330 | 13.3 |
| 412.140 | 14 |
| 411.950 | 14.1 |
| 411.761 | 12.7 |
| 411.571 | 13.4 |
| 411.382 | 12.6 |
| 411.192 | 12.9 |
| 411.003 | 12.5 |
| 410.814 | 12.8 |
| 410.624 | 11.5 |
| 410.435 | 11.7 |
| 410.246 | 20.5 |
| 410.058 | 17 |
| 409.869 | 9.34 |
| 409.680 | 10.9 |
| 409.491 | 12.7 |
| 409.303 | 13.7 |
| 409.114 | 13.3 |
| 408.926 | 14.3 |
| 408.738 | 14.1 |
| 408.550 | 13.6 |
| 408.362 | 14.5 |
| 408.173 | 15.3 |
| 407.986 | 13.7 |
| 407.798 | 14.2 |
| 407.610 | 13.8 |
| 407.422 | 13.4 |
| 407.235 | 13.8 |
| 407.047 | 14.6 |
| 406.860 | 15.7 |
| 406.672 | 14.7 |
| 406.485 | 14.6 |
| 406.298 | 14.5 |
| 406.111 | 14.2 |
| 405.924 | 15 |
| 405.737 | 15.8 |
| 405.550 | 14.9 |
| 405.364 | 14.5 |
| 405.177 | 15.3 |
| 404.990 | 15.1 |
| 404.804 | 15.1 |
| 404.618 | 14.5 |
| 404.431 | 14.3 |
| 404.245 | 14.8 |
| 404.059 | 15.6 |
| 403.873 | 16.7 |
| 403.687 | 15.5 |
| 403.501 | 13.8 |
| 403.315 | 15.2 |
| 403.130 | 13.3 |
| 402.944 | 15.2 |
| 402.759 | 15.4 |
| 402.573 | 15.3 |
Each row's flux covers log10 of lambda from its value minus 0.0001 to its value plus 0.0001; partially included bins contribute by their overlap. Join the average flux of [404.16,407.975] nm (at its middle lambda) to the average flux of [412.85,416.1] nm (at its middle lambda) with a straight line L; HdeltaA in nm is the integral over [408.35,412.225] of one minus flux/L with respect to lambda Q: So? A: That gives 0.246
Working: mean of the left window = 14.6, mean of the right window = 14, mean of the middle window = 13.4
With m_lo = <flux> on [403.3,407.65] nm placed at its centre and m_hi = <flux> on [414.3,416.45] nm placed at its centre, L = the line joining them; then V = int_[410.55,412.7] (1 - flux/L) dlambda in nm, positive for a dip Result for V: 0.18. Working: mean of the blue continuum 14.8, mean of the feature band 13.1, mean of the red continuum 14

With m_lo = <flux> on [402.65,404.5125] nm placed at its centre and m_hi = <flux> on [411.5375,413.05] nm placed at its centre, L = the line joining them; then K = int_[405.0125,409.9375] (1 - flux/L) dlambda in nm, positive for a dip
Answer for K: 0.11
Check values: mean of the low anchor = 15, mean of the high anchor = 13.6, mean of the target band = 14.1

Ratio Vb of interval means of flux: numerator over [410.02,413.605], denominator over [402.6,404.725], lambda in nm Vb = 0.9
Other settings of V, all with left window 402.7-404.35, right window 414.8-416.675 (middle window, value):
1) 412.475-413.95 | 0.04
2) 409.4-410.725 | 0.11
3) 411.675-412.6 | 0.05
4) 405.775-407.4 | 0.02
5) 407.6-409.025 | 0.05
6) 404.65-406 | -0.01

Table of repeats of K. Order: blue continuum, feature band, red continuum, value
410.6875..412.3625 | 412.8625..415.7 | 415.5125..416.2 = -0.11 nm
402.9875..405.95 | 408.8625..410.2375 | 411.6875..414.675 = 0.08 nm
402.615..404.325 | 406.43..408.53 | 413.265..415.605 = 0.05 nm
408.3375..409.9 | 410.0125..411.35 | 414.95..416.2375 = -0.07 nm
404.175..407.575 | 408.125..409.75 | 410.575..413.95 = 0.06 nm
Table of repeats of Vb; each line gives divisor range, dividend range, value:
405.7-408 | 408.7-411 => 0.93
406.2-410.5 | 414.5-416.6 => 1.01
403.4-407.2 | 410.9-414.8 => 0.92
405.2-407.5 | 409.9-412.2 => 0.93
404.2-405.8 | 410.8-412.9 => 0.89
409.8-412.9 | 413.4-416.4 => 1.04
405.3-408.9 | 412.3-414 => 0.97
